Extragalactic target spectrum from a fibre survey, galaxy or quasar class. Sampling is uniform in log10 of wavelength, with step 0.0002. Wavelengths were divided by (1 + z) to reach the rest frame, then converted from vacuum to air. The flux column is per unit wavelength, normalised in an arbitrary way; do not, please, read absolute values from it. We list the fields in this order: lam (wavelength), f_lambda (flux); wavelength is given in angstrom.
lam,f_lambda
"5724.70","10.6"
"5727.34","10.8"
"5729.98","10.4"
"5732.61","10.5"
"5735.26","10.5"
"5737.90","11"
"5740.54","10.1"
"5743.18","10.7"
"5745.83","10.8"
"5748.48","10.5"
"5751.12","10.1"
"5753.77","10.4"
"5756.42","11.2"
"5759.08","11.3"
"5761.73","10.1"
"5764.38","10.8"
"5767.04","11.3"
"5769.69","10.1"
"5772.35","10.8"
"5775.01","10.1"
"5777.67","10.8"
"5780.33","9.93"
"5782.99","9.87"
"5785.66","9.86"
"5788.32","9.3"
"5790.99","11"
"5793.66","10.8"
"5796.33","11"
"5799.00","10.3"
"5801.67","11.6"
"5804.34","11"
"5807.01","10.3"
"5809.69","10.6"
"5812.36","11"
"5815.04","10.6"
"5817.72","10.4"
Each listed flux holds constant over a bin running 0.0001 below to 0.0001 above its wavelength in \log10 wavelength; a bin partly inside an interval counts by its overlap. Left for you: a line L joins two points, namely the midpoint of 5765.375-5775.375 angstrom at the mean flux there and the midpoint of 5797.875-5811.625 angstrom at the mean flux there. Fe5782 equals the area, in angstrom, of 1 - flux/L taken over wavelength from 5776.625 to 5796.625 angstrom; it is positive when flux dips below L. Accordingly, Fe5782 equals 0.8 angstrom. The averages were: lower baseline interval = 10.6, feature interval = 10.3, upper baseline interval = 10.8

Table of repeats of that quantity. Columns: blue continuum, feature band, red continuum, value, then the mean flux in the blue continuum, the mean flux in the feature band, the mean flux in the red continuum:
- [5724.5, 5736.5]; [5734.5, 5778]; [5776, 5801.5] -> -0.6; 10.6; 10.6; 10.4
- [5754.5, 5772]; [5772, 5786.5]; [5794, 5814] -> 0.8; 10.8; 10.2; 10.8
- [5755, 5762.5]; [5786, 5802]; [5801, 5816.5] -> 0.4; 10.9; 10.6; 10.8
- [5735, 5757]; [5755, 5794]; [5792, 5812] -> 0.8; 10.6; 10.5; 10.8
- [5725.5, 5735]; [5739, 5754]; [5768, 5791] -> 0.0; 10.6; 10.4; 10.2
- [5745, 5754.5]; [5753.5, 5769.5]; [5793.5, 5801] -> -0.5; 10.4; 10.8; 10.8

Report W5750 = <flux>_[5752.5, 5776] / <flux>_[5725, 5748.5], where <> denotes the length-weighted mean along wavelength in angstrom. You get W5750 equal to 1.0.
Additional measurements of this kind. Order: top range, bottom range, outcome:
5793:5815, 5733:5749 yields 1.02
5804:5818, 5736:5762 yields 1.00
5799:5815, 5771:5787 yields 1.06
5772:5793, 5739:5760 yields 0.96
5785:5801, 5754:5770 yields 0.97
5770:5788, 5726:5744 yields 0.96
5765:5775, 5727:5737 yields 1.01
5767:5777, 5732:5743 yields 1.00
